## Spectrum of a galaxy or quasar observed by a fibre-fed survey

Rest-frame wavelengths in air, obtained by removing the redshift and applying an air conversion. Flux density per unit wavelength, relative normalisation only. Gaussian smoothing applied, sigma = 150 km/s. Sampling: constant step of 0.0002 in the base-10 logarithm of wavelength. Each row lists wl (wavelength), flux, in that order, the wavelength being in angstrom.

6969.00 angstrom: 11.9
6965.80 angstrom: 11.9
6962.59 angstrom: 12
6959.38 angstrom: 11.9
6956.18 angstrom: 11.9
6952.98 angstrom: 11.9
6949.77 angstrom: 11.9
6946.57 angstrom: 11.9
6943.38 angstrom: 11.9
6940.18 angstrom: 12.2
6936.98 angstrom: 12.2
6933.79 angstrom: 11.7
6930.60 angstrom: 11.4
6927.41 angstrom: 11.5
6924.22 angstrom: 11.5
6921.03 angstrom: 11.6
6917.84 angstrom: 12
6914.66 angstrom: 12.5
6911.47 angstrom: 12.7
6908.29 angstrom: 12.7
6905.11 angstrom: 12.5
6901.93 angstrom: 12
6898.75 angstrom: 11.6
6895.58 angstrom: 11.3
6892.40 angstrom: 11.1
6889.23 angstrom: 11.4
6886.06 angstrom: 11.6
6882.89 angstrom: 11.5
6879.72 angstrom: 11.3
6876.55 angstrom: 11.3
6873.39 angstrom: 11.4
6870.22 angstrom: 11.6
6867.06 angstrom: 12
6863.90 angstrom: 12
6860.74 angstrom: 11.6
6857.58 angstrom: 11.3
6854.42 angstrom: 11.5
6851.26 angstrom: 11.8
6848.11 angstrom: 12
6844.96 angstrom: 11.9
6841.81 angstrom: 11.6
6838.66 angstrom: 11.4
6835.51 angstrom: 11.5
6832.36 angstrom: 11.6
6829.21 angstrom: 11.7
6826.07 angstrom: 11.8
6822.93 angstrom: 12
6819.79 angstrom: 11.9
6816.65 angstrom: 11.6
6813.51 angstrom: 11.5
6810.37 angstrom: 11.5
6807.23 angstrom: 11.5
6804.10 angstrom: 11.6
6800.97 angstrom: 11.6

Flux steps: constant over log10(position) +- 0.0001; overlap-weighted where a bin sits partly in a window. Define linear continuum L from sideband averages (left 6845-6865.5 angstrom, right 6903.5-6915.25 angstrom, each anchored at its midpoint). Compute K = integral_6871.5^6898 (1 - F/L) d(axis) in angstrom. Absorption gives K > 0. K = 1.8 angstrom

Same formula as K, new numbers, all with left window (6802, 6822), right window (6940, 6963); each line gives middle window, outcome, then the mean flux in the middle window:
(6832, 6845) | 0.1 angstrom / 11.6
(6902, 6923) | -0.8 angstrom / 12.3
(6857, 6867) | 0.0 angstrom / 11.7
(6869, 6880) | 0.3 angstrom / 11.4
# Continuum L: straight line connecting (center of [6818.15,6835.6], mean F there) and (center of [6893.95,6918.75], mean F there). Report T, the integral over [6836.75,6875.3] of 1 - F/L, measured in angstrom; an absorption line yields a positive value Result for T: 0.8 angstrom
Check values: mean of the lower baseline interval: 11.8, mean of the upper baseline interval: 12.2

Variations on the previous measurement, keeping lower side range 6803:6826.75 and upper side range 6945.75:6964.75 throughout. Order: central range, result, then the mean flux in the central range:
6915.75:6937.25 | 0.3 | 11.7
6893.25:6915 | -0.6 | 12.1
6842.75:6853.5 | -0.1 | 11.9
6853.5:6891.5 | 0.8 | 11.5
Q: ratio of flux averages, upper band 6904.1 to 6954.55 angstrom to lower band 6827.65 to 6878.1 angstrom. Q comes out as 1.0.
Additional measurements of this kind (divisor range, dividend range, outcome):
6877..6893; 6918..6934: 1.02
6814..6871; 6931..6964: 1.02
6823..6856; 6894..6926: 1.03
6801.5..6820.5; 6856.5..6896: 0.99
